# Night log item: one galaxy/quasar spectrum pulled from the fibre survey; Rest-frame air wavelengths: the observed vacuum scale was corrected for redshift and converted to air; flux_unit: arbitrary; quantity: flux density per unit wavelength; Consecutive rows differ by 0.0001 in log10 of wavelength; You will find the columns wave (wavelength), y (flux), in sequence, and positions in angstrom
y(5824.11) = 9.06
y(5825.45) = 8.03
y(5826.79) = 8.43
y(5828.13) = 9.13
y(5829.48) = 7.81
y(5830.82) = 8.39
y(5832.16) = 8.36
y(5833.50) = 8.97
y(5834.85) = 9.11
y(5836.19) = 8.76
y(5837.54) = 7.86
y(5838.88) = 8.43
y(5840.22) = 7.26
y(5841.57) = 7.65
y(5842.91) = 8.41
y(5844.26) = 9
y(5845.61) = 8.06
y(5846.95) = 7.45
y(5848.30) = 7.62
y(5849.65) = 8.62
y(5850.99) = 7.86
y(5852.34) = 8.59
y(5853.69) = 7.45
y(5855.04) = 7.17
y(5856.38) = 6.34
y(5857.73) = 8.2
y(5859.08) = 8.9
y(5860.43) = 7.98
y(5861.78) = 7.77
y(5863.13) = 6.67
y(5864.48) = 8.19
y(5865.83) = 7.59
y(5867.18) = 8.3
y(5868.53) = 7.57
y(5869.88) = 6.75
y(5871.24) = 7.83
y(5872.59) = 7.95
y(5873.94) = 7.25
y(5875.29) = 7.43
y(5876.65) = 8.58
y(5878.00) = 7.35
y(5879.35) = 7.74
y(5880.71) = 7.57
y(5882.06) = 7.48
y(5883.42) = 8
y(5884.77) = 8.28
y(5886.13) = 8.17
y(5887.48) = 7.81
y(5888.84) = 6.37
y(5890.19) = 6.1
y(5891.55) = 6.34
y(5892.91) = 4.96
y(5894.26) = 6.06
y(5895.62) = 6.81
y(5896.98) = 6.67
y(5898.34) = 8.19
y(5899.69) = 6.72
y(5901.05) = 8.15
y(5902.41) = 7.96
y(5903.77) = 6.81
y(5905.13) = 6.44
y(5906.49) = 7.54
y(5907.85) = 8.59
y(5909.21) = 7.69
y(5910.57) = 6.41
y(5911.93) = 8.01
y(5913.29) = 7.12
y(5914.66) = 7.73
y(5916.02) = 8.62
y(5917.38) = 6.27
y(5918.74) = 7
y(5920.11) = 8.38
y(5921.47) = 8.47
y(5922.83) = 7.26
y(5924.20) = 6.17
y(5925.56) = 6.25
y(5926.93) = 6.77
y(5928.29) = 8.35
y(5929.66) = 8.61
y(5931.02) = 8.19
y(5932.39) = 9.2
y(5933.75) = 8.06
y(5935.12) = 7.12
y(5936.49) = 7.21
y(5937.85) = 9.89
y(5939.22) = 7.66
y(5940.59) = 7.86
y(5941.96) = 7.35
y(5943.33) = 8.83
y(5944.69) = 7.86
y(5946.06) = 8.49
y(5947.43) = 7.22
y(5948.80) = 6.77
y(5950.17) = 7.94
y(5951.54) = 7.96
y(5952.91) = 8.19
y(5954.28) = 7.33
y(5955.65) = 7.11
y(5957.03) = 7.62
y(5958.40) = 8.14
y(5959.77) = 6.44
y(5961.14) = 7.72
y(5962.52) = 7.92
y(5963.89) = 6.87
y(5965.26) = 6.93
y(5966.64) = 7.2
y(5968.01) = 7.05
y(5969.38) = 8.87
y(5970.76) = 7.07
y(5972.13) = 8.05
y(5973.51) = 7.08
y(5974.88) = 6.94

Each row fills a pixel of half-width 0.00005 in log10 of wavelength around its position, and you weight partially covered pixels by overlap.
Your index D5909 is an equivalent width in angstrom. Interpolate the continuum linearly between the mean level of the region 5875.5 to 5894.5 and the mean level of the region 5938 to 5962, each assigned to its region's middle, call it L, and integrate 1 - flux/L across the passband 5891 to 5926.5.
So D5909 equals 1.1 angstrom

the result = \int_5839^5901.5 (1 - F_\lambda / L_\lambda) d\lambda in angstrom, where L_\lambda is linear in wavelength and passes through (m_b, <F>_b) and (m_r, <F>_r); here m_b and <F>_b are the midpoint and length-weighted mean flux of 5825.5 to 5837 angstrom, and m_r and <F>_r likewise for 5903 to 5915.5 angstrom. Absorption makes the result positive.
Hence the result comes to 3.4 angstrom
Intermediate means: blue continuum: 8.58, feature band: 7.55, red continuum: 7.39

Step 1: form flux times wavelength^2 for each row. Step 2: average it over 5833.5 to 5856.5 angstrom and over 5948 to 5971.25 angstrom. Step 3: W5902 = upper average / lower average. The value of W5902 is 0.97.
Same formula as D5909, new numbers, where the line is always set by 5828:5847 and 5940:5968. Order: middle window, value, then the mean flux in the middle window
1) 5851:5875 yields 1.4 angstrom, 7.68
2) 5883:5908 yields 2.6 angstrom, 7.12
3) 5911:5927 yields 0.9 angstrom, 7.34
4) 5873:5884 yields 0.5 angstrom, 7.68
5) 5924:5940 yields -0.3 angstrom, 7.84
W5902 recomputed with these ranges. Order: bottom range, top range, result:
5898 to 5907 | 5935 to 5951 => 1.08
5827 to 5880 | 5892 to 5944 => 0.96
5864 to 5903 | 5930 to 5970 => 1.08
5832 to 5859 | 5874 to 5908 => 0.91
